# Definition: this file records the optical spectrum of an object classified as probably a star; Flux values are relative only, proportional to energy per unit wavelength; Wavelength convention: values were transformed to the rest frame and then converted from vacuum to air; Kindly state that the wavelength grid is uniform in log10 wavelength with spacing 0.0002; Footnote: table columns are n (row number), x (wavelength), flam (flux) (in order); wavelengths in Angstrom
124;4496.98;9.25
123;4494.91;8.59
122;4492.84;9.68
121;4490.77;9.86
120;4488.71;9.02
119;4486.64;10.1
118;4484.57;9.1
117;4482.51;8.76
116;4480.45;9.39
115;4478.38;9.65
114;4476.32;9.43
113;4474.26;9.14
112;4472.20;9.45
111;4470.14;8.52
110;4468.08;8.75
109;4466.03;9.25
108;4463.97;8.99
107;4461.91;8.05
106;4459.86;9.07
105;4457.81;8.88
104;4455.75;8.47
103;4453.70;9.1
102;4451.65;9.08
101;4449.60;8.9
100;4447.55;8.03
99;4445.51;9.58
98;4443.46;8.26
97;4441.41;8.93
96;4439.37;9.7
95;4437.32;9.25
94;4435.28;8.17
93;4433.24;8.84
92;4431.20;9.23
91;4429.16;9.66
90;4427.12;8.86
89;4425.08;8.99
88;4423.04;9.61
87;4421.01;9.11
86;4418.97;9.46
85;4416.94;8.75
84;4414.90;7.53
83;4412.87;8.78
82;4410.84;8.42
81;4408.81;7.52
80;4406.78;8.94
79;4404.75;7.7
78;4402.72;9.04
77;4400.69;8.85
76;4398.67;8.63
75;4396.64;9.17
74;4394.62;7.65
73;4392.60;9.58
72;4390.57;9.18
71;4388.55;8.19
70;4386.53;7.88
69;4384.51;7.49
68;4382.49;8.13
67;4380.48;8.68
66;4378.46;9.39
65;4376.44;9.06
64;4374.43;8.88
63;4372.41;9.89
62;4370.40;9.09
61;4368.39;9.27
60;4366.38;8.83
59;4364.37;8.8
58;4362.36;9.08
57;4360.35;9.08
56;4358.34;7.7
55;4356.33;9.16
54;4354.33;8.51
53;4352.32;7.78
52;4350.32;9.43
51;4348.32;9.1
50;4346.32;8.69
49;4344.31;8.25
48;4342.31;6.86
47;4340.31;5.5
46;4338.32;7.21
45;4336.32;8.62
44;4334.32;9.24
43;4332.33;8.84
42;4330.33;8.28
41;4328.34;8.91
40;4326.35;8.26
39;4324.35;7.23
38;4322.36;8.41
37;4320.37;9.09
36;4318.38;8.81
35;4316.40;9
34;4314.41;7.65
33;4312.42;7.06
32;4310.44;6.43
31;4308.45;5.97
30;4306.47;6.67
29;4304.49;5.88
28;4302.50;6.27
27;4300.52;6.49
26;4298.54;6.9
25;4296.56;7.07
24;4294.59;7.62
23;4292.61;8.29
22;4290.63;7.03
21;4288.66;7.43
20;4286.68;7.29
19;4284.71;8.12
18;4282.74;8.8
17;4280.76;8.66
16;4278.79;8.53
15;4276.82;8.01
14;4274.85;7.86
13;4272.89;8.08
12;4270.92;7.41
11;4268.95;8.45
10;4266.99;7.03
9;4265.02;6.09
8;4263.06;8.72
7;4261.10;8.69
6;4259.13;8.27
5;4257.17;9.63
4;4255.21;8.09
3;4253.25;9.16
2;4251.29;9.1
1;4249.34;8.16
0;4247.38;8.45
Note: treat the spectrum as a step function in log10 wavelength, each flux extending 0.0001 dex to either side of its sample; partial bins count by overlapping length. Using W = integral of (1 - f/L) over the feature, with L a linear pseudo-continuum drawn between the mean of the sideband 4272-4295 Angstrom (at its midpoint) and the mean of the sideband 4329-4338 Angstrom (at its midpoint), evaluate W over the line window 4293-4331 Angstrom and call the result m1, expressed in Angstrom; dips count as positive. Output 4.0 Angstrom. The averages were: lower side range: 7.98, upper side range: 8.63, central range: 7.48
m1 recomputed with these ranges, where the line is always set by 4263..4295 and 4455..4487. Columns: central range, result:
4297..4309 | 2.4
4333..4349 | 0.6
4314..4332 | -0.8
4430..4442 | -0.3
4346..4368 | -1.2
